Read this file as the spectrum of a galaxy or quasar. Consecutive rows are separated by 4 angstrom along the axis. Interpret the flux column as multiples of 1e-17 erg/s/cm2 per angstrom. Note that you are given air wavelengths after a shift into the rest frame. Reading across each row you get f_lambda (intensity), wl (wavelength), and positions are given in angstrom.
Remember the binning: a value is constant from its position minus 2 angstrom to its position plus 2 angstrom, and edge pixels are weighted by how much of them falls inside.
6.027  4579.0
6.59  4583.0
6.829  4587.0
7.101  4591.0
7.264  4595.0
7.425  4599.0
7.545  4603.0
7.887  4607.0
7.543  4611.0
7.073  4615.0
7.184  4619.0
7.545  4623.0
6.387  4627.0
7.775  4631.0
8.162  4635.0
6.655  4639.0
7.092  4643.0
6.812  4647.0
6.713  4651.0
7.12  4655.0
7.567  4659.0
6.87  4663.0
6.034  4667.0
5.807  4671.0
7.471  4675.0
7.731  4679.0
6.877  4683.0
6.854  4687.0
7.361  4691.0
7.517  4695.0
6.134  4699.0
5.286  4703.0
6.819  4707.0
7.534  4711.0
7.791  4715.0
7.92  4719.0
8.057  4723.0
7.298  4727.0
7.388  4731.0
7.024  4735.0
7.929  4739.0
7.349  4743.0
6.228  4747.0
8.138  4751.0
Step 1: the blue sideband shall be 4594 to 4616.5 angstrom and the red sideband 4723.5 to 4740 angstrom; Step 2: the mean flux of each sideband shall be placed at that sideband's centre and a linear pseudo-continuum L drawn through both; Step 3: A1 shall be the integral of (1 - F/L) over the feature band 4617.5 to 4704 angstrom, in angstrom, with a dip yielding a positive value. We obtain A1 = 5.7 angstrom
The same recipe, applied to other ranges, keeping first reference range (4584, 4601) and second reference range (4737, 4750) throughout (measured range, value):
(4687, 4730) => 0.32 angstrom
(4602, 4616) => -0.80 angstrom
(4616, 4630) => 0.10 angstrom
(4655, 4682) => 0.96 angstrom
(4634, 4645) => -0.10 angstrom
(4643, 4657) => 0.50 angstrom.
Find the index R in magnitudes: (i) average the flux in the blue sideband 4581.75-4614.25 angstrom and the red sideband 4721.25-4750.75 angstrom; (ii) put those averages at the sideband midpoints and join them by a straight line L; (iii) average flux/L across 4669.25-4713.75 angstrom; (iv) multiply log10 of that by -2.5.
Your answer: 0.07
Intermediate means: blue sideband 7.28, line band 6.88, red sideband 7.37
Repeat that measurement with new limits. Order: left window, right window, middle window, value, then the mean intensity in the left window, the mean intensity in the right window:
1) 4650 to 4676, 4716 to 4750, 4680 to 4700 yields 0.00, 6.77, 7.43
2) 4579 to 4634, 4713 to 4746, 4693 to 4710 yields 0.15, 7.21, 7.55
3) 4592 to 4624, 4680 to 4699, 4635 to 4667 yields 0.04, 7.42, 7.08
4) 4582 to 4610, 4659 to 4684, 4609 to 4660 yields -0.02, 7.27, 6.86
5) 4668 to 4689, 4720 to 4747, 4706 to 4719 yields -0.04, 6.9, 7.43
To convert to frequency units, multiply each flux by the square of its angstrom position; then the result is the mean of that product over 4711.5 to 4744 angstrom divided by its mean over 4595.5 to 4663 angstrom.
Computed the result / 1.09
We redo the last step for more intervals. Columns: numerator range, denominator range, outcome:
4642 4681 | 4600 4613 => 0.93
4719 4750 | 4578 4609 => 1.10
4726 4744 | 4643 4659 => 1.10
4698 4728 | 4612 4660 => 1.03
